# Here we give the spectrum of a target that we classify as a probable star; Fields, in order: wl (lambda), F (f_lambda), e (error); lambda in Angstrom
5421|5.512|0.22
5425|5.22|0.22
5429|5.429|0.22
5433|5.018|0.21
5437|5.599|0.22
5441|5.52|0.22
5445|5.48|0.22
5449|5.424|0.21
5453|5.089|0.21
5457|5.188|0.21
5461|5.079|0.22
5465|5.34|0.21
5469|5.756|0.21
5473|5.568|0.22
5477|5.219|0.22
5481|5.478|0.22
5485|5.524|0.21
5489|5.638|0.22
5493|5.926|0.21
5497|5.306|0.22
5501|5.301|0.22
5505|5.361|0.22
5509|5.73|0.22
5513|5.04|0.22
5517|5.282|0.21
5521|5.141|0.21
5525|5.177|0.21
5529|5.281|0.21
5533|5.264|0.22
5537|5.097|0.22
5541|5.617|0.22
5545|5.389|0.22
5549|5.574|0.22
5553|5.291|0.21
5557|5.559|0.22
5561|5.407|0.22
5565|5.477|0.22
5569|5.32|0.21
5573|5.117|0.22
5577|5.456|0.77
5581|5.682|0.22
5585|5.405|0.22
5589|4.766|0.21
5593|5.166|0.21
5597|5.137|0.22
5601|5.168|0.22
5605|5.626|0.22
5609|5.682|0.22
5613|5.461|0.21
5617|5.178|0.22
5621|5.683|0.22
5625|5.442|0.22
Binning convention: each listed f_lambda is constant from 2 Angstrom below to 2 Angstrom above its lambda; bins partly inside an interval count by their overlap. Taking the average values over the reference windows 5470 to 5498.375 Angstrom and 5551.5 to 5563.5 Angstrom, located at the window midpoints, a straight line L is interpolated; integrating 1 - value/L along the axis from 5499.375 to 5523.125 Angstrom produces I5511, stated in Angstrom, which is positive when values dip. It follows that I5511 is 0.81 Angstrom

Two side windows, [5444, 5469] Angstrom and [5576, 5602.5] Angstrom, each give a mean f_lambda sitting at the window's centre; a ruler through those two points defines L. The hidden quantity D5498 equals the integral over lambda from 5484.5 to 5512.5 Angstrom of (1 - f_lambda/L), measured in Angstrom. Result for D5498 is -1.2 Angstrom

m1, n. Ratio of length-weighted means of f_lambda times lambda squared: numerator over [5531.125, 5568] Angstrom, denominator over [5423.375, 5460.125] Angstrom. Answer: 1.1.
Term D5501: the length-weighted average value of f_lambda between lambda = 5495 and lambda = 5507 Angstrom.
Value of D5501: 5.32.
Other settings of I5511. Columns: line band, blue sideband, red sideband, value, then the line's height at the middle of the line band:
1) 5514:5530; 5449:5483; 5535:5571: 0.5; 5.39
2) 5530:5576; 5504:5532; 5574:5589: -0.3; 5.34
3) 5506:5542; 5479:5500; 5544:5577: 1.3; 5.48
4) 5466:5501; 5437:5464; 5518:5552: -1.4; 5.32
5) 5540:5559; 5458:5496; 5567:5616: -0.3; 5.39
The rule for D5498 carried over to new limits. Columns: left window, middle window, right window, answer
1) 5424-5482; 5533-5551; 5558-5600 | -0.29 Angstrom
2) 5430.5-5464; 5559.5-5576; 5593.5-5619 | 0.04 Angstrom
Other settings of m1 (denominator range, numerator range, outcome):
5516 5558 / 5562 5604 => 1.01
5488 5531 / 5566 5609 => 1.02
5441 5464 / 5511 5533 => 1.01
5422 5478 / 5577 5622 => 1.06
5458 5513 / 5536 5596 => 1.01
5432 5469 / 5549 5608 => 1.05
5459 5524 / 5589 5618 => 1.02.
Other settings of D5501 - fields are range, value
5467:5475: 5.66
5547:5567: 5.46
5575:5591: 5.33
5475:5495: 5.56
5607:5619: 5.44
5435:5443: 5.56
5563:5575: 5.3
